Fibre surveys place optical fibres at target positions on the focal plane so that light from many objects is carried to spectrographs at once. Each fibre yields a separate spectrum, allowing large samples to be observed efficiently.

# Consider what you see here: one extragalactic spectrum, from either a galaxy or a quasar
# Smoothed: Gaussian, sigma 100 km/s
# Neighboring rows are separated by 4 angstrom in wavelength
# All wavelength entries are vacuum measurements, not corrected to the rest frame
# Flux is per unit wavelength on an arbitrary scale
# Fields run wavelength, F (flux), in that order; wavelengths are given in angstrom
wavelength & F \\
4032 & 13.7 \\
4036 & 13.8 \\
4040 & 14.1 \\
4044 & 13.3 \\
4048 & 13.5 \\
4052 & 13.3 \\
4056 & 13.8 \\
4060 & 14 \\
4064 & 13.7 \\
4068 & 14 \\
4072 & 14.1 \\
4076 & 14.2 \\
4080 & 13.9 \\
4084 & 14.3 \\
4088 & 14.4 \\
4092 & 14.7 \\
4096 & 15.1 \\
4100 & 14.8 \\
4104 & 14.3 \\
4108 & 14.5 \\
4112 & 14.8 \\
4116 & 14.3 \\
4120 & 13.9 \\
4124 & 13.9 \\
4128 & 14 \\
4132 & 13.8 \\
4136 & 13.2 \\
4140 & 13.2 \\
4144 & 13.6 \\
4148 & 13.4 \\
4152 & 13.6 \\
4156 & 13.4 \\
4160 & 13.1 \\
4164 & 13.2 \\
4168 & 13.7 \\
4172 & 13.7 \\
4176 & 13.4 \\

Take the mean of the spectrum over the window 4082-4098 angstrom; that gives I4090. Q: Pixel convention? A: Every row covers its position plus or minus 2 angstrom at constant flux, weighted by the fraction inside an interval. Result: 14.6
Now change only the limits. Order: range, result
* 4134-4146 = 13.3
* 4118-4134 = 13.9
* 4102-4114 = 14.5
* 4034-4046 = 13.7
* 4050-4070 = 13.8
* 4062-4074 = 13.9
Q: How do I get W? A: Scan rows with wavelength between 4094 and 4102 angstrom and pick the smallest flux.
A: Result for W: 14.8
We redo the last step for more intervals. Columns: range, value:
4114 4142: 13.2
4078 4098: 13.9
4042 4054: 13.3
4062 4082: 13.7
